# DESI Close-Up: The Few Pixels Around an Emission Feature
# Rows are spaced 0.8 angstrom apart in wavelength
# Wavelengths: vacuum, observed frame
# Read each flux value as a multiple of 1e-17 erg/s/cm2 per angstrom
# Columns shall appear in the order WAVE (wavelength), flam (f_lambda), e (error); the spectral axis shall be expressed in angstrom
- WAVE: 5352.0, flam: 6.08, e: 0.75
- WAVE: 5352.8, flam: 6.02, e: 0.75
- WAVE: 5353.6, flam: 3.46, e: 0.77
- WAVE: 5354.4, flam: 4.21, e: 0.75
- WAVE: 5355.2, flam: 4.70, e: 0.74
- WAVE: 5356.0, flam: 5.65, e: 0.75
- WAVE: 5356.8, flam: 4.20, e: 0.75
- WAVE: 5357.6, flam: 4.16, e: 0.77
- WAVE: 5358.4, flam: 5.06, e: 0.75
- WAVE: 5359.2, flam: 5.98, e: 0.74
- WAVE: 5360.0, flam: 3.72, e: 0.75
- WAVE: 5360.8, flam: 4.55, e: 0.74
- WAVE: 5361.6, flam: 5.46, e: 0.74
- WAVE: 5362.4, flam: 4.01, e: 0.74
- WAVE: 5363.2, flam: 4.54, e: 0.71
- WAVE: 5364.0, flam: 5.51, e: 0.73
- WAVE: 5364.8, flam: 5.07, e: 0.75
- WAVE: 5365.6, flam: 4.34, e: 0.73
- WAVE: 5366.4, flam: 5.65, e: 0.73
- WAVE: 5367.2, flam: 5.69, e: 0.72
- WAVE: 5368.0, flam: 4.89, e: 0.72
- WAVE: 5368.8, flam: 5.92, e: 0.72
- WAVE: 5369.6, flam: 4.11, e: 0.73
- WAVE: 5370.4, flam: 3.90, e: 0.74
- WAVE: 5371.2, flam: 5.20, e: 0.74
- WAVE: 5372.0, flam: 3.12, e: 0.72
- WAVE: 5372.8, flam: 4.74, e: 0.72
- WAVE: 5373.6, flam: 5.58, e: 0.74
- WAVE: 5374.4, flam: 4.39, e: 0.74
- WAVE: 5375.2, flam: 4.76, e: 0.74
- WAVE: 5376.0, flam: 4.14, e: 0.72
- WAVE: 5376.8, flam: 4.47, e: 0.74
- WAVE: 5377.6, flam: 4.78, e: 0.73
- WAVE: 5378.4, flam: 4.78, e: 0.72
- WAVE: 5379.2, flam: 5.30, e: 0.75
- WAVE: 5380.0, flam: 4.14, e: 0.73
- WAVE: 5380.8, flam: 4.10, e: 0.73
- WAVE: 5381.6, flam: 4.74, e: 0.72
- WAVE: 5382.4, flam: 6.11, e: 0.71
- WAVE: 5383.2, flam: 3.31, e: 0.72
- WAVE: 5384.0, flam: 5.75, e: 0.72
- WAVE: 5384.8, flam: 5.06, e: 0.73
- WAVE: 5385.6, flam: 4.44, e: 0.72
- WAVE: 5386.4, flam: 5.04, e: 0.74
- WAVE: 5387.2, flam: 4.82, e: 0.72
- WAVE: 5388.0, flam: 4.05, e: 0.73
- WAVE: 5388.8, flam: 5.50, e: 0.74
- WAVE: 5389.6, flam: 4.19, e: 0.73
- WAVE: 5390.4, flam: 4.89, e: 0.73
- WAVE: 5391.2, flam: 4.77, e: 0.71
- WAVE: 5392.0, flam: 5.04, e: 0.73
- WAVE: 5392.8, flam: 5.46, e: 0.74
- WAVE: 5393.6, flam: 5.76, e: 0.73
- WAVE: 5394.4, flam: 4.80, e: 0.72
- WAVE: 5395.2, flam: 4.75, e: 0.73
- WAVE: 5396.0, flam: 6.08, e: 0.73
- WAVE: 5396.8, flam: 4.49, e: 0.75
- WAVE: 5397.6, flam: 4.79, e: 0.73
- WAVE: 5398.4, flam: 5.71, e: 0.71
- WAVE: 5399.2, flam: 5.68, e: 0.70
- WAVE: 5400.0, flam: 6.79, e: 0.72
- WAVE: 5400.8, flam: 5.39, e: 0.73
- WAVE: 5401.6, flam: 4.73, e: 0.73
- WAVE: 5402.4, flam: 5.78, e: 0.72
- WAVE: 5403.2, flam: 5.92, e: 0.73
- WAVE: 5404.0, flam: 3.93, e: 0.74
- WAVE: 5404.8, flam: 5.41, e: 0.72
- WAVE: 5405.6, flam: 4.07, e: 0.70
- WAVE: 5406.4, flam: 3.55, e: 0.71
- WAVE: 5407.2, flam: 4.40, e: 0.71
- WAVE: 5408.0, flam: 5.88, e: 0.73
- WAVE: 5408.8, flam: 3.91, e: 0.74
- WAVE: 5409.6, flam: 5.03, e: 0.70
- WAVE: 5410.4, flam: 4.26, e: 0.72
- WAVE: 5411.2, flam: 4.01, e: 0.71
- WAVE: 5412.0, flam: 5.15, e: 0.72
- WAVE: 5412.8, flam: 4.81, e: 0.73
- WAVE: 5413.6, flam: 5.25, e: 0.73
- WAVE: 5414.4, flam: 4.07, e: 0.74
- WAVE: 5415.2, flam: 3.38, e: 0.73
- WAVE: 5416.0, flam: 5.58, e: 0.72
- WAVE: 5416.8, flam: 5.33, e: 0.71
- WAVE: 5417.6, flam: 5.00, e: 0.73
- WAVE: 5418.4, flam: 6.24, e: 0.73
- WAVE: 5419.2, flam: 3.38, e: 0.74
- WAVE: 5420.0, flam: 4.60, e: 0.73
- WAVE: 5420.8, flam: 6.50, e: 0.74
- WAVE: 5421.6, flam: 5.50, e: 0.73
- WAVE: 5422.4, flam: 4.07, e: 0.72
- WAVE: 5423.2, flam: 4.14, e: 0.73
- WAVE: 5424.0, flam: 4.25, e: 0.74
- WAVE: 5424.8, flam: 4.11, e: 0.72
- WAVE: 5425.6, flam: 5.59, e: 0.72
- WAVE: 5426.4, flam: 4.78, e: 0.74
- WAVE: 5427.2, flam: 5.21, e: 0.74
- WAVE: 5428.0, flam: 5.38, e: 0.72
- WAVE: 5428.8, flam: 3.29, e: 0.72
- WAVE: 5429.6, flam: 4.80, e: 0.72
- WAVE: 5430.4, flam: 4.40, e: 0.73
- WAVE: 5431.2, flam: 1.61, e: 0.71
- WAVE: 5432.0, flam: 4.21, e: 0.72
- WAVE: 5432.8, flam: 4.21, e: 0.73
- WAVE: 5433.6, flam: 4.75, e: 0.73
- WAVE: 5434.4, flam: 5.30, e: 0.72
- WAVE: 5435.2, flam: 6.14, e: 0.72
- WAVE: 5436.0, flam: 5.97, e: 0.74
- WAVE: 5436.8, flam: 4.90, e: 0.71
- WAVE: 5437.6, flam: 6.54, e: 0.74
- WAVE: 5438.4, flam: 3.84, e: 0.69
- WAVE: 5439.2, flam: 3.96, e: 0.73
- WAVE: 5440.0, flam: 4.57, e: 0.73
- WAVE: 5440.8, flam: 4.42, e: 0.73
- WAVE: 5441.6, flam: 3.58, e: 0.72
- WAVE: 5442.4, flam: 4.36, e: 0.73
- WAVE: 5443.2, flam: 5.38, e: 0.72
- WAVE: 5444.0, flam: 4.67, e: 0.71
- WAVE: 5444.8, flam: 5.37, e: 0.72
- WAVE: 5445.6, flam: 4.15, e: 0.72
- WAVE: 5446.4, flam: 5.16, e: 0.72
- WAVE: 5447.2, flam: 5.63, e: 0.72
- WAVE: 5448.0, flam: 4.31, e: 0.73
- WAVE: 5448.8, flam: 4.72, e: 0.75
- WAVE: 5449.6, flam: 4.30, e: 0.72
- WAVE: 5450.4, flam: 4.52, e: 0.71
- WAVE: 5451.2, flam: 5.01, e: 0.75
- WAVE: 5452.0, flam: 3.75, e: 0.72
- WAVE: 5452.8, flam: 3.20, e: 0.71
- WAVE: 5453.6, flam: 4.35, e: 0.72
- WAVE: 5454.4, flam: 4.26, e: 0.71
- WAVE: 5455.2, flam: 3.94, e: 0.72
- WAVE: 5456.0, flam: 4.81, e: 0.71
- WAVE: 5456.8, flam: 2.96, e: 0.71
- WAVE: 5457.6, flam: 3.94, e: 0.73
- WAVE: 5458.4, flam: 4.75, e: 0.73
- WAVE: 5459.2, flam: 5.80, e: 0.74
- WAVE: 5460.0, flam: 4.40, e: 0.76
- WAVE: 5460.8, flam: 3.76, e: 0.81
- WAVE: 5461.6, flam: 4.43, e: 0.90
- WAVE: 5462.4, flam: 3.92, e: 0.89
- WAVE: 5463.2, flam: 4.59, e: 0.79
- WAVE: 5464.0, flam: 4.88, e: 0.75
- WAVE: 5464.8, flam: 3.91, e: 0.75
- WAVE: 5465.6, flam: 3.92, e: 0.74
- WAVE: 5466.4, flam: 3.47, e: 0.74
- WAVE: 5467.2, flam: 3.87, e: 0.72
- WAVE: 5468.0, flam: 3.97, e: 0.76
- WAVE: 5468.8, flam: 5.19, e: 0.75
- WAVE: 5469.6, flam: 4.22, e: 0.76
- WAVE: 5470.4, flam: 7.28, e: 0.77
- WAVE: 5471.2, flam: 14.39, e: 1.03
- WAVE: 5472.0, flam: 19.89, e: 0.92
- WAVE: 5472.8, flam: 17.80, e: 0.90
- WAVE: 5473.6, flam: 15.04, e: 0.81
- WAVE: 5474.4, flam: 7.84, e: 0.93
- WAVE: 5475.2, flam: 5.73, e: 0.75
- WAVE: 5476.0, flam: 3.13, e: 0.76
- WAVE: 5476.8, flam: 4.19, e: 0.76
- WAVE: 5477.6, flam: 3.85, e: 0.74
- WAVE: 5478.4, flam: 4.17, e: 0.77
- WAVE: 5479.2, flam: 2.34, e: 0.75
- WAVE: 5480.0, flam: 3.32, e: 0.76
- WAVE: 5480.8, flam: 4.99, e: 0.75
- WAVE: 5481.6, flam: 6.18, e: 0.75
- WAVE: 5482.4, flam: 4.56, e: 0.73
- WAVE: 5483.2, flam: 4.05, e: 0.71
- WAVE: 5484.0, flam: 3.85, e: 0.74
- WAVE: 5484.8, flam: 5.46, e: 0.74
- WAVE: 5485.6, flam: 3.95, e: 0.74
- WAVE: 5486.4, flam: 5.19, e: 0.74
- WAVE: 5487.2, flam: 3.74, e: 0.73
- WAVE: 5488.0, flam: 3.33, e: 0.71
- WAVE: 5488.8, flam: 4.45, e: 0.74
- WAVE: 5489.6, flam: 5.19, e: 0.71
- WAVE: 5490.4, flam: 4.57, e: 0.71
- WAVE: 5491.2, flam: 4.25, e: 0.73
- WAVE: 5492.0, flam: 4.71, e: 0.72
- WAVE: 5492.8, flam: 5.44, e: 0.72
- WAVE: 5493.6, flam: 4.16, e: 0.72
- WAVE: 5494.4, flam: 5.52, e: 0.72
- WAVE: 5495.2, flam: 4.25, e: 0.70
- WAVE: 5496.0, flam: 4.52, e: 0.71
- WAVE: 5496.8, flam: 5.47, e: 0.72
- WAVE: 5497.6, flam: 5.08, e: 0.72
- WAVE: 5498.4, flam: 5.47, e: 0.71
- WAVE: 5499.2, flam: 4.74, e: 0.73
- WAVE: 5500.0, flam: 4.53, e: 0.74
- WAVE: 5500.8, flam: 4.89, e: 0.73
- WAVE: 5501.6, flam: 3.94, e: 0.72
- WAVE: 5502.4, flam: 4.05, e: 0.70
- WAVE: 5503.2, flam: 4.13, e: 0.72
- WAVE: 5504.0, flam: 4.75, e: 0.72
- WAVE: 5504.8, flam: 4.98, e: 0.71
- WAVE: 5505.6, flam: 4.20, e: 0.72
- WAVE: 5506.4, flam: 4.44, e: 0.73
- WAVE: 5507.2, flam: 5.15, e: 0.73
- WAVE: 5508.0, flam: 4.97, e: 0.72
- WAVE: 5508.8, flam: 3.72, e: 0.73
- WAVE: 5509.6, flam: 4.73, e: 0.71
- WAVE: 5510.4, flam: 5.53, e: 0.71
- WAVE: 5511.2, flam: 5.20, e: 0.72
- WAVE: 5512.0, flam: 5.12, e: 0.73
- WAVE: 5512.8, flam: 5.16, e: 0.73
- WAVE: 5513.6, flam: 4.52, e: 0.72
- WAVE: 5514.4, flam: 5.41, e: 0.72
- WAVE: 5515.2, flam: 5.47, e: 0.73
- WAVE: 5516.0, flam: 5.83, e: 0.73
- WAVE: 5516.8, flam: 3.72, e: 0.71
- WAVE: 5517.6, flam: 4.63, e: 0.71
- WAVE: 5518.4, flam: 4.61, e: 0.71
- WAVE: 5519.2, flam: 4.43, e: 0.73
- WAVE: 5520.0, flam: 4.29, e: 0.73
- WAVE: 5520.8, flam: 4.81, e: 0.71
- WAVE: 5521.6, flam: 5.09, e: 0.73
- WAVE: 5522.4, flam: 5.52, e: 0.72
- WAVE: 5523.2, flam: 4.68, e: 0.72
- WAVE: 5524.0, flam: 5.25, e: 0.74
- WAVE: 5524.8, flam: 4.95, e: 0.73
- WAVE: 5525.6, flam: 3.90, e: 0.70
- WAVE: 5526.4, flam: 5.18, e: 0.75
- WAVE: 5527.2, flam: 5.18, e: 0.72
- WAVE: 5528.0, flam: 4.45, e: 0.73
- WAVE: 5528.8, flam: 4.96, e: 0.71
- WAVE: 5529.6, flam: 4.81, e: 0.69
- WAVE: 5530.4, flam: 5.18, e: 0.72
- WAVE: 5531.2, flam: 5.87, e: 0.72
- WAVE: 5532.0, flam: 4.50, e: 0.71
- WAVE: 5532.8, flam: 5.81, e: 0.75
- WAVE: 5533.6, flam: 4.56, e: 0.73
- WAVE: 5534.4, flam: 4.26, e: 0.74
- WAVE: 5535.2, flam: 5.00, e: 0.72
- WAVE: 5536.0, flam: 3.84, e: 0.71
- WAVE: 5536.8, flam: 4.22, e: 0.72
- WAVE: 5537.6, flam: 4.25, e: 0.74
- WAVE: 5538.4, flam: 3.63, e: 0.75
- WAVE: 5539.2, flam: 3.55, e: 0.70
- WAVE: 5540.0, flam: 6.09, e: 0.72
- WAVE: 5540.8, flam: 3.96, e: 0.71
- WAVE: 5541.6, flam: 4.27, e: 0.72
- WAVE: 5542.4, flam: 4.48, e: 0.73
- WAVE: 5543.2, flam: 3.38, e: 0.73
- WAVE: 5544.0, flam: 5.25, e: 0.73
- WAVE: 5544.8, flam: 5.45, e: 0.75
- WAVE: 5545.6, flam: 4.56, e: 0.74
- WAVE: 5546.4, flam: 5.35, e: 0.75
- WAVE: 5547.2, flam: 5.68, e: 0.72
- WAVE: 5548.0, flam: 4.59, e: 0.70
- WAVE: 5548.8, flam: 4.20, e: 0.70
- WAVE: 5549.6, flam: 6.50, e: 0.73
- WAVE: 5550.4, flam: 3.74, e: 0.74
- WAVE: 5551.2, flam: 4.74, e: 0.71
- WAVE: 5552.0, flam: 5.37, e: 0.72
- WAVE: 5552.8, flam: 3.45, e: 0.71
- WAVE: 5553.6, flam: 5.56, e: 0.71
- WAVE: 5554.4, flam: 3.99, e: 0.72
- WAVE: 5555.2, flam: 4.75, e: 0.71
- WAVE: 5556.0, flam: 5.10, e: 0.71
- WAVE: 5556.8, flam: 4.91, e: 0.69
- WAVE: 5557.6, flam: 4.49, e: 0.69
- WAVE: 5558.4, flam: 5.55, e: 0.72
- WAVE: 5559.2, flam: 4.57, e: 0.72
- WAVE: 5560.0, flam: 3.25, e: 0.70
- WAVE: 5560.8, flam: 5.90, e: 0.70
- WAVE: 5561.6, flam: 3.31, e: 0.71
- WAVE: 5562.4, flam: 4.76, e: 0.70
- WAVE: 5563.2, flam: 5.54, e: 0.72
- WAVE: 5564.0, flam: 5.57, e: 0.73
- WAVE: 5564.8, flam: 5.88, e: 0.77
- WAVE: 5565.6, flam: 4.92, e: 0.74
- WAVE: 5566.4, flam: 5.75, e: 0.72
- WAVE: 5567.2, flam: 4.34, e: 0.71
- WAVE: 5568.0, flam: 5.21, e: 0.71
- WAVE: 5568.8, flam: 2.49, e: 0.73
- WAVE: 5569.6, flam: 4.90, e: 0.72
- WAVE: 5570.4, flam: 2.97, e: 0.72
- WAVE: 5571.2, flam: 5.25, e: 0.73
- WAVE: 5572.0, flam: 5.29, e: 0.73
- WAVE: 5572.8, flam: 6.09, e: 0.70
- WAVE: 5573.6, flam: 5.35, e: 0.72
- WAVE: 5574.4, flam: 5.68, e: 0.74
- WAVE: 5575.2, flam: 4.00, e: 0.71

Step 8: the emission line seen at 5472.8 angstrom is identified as H-beta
